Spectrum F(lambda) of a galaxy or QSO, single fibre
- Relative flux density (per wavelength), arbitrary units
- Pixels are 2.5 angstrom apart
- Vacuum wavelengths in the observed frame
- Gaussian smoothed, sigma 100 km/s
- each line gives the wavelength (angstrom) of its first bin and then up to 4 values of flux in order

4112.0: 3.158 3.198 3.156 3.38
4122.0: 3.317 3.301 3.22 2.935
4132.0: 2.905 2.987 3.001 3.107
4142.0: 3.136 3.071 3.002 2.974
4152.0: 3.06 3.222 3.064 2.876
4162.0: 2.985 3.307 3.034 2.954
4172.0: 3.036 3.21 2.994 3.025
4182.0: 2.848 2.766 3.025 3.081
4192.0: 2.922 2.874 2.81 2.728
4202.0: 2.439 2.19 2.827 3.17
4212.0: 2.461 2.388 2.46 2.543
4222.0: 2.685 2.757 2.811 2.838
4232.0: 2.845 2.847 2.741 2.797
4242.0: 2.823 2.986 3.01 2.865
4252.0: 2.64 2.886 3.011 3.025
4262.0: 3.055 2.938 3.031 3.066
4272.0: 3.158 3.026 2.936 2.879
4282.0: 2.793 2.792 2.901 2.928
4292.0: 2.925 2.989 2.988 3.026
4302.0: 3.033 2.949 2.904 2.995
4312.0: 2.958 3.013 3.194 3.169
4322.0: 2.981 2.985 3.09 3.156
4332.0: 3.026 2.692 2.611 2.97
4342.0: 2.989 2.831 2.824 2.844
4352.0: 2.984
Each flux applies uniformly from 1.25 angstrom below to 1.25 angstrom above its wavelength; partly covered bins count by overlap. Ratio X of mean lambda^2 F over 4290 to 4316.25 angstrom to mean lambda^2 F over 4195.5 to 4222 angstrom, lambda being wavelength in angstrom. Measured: 1.2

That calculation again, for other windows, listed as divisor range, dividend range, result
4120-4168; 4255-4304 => 1.03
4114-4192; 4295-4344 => 1.05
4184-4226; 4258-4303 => 1.14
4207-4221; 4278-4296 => 1.14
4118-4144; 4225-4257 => 0.96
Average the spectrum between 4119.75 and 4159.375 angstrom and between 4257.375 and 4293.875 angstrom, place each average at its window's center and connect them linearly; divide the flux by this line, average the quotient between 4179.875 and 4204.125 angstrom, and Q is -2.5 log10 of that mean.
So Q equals 0.08 mag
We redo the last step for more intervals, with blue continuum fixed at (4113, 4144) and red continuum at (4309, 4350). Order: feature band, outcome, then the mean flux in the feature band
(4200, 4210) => 0.170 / 2.62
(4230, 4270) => 0.045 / 2.91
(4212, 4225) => 0.199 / 2.55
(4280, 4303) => 0.025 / 2.93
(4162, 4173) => 0.010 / 3.07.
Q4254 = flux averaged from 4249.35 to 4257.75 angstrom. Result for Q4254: 2.84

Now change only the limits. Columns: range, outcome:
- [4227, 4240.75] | 2.81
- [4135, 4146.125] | 3.07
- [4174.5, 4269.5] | 2.82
